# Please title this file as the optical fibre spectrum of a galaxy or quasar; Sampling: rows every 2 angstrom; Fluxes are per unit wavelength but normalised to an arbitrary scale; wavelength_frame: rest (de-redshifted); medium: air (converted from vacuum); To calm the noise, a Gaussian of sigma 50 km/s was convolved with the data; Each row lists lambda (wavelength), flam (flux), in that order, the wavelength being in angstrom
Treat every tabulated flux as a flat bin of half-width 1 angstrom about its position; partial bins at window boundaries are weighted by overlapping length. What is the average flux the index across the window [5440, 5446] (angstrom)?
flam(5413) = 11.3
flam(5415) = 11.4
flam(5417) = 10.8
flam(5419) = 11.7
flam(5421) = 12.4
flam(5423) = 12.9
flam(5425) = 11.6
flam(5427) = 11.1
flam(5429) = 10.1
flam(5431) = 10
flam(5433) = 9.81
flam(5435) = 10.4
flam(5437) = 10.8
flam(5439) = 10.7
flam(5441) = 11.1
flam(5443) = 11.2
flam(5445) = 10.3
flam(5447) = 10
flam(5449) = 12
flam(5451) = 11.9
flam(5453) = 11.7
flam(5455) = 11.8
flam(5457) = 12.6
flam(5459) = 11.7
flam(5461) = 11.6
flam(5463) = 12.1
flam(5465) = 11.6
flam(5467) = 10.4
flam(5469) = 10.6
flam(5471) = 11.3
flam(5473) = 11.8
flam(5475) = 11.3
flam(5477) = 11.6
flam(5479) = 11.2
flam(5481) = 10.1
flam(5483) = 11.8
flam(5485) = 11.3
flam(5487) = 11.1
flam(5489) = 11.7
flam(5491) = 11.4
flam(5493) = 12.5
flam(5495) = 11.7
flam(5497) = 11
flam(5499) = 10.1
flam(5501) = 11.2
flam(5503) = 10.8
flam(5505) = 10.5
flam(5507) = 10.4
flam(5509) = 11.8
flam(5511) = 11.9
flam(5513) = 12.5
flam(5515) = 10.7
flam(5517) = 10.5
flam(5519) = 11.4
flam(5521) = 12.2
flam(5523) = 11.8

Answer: 10.9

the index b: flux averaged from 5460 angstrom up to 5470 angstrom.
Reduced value 11.3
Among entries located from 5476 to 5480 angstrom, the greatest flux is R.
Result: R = 11.6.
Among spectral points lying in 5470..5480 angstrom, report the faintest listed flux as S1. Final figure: 11.2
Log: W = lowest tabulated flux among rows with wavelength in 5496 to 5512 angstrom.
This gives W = 10.1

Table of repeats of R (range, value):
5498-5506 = 11.2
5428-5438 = 10.8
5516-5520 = 11.4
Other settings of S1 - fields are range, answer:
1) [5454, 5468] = 10.4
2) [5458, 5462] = 11.6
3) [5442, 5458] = 10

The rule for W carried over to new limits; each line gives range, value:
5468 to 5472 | 10.6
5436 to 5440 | 10.7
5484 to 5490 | 11.1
